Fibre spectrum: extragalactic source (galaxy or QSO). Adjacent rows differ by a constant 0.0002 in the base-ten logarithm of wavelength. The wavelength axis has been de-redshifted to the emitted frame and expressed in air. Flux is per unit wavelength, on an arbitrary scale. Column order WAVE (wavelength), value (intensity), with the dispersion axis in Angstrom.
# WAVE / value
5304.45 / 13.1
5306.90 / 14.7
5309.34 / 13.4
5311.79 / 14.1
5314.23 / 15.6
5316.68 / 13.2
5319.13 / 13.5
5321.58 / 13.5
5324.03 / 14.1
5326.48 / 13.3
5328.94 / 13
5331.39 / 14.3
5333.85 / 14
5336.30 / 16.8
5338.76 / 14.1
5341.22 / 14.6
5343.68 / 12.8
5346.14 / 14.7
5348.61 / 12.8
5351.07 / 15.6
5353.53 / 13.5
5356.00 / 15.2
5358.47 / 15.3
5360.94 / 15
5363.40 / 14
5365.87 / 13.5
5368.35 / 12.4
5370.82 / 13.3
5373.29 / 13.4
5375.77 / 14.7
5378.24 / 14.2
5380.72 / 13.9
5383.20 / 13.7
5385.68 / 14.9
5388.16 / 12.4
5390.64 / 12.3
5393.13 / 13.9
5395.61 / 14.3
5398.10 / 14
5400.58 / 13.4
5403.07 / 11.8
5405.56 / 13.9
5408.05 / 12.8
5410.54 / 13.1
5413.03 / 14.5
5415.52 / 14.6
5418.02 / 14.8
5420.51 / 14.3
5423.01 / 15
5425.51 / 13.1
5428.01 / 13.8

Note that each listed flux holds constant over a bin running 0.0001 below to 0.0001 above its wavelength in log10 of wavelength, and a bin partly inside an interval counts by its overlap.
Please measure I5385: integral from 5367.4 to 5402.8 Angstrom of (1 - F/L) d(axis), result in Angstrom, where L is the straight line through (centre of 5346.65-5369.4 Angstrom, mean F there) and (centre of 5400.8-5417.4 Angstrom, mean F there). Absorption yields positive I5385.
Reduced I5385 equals 0.6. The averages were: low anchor 14.2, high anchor 13.5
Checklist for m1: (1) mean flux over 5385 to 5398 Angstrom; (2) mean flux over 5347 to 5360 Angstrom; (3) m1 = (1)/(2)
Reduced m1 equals 0.9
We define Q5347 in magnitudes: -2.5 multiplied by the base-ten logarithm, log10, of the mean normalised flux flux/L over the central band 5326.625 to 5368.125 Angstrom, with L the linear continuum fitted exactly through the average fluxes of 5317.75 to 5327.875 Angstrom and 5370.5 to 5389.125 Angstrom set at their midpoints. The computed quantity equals -0.04 mag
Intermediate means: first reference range 13.6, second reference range 13.9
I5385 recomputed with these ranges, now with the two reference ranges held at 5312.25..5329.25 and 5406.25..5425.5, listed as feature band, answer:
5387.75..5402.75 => 0.7 Angstrom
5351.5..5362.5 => -0.7 Angstrom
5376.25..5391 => 0.3 Angstrom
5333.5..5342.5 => -0.7 Angstrom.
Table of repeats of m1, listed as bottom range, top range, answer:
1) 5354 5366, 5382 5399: 0.93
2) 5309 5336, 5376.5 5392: 0.98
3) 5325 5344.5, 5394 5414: 0.95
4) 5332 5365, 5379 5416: 0.94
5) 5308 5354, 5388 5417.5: 0.96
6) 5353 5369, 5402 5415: 0.94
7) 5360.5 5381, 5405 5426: 1.02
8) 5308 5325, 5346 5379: 1.01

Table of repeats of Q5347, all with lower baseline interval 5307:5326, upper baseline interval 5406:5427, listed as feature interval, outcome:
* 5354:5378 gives -0.007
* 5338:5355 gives -0.005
